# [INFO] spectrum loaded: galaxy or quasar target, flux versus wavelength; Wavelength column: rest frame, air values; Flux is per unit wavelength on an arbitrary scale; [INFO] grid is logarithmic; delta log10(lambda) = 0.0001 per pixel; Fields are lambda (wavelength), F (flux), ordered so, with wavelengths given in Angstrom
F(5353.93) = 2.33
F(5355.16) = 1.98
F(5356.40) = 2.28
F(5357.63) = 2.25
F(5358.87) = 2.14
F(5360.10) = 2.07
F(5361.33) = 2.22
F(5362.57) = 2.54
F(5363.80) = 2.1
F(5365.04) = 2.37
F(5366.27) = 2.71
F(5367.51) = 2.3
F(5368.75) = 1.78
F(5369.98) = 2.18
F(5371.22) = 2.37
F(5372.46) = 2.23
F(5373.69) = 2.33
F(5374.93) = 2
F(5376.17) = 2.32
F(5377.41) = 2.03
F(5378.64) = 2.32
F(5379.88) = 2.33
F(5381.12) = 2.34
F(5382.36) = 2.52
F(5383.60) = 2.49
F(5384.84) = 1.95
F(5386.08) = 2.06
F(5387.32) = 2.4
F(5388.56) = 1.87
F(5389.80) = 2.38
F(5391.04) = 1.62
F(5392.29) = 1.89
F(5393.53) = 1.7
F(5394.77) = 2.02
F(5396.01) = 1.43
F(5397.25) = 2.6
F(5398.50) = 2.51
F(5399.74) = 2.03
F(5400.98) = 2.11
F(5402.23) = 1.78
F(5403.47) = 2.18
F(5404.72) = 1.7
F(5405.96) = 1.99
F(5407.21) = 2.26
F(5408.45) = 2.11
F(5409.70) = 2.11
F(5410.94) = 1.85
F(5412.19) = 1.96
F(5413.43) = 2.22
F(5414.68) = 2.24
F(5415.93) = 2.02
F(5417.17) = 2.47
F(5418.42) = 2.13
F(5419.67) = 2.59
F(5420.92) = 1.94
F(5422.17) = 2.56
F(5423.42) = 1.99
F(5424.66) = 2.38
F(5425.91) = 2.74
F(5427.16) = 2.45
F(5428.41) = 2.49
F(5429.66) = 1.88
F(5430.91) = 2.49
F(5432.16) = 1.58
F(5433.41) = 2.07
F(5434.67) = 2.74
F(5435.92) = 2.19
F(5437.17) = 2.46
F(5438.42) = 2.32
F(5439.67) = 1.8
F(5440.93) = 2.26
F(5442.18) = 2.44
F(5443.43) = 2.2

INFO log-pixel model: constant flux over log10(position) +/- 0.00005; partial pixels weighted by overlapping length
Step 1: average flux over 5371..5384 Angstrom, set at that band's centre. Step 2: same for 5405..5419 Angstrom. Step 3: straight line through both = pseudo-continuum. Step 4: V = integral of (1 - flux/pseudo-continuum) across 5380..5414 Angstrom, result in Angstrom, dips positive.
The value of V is 1.74 Angstrom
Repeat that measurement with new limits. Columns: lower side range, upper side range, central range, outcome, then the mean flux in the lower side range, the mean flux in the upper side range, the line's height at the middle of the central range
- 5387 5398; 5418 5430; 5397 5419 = 0.3 Angstrom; 1.98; 2.33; 2.15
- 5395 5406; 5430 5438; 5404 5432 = -0.7 Angstrom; 2.04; 2.24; 2.15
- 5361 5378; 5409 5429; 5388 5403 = 1.7 Angstrom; 2.25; 2.26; 2.25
